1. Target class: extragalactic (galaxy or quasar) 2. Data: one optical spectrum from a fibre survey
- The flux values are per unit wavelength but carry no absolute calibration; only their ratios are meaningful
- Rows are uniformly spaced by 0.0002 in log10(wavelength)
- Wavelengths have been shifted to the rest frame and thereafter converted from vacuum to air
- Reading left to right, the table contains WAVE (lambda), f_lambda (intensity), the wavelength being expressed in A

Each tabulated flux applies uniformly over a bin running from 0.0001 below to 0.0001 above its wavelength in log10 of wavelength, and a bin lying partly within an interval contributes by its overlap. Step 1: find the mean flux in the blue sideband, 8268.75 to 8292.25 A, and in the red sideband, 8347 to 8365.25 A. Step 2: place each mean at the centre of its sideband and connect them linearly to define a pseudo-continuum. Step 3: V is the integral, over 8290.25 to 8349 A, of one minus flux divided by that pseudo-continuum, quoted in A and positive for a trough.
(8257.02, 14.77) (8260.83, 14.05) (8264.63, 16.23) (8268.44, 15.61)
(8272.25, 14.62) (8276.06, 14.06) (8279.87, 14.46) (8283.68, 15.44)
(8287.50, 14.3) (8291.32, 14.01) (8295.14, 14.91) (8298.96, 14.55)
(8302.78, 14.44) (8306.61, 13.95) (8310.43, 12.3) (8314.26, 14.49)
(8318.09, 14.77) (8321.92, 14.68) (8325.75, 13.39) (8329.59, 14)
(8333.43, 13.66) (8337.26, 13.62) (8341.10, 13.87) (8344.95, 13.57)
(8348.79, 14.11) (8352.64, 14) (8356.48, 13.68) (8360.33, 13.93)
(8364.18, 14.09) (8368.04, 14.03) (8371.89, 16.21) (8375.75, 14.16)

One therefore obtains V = 0.99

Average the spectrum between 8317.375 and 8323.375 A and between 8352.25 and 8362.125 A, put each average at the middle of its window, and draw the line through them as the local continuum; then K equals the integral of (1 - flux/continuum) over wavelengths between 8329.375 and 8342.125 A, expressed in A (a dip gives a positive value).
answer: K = 0.5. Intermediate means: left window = 14.7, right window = 13.9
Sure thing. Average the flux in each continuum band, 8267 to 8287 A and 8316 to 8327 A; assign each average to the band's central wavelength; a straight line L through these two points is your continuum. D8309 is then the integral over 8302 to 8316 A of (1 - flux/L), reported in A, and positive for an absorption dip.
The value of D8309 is 0.71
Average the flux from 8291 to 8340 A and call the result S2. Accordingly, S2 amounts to 14.1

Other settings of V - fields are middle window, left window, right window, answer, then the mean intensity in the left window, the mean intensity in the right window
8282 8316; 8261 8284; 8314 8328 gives 0.8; 15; 14.3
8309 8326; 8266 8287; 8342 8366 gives 0.4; 14.8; 13.9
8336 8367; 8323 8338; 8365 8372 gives 0.8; 13.7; 14.7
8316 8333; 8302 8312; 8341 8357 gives -0.6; 13.5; 13.9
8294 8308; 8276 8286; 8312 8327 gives 0.1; 14.8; 14.3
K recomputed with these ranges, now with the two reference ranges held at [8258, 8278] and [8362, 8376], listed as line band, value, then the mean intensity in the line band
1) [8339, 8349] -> 0.6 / 13.8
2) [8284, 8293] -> 0.3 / 14.4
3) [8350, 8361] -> 0.6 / 13.9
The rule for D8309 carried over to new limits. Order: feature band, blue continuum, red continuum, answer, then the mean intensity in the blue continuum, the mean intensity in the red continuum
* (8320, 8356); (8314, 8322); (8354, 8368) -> 1.14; 14.7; 13.9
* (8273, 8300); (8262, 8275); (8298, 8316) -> 0.21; 15.3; 13.9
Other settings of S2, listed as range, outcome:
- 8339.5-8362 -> 13.9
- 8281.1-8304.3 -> 14.6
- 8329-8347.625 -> 13.7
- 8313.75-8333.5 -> 14.2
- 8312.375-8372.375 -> 14.1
